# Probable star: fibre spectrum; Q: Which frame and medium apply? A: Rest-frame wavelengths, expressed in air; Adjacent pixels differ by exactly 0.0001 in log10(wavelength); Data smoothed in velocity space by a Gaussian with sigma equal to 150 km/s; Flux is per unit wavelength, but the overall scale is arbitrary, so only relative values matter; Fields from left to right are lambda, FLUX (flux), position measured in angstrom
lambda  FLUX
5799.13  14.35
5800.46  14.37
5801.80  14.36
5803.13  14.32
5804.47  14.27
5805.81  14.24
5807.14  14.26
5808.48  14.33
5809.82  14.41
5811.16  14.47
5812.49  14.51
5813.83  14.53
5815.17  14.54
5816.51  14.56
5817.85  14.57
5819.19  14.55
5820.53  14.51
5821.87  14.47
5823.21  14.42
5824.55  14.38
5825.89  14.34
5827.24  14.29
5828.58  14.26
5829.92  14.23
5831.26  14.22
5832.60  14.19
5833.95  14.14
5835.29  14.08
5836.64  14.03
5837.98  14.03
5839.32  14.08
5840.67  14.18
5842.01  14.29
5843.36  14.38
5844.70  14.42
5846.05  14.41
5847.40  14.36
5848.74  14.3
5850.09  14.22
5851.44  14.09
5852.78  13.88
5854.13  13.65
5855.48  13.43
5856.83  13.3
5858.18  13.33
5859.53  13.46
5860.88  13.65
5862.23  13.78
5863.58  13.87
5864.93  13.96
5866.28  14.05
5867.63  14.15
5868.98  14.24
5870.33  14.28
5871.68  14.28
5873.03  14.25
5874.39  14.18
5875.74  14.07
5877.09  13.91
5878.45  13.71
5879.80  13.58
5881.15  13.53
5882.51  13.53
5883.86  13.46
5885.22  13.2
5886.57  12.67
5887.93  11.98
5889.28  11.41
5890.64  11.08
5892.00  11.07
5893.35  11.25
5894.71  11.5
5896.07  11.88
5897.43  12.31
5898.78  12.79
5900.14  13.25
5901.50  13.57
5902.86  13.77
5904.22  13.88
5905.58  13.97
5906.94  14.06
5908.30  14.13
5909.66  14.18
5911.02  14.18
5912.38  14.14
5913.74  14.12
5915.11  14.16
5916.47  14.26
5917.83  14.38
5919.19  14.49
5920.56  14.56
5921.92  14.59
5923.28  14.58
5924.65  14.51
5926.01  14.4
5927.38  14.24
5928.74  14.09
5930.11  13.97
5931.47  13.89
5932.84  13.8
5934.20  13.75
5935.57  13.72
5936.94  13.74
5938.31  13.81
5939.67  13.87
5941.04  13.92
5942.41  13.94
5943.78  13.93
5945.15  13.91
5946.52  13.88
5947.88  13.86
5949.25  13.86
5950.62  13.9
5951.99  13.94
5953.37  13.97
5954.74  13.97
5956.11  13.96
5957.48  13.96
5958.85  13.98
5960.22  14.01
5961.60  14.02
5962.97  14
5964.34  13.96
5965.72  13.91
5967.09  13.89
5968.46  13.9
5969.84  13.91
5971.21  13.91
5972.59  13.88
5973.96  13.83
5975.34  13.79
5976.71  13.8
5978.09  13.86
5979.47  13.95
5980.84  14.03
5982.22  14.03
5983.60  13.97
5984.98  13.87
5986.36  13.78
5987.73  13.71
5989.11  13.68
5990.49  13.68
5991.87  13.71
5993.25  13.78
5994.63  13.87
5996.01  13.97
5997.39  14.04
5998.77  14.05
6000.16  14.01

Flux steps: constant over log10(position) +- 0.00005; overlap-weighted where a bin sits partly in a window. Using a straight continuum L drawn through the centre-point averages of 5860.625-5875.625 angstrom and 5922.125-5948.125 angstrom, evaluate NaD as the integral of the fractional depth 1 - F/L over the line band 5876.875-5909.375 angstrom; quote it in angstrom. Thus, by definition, 2.7 angstrom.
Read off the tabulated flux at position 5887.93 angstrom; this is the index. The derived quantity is 11.98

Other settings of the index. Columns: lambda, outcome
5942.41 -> 13.94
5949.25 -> 13.86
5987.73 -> 13.71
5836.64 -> 14.03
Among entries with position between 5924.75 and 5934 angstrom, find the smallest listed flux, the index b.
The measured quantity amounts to 13.8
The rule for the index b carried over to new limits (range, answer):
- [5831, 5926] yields 11.07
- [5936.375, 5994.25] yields 13.68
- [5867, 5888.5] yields 11.98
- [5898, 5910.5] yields 12.79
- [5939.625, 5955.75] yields 13.86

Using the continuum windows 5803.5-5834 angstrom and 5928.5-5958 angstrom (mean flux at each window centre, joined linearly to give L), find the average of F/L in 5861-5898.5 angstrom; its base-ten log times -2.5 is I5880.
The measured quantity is 0.078 mag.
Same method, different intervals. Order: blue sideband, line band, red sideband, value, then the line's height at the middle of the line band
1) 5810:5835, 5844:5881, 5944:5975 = 0.024 mag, 14.3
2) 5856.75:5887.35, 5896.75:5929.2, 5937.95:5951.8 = -0.015 mag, 13.8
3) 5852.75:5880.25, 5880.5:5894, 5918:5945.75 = 0.134 mag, 13.9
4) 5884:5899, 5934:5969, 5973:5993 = -0.058 mag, 13.2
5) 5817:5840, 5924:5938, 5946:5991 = 0.000 mag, 14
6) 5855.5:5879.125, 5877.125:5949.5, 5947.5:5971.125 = 0.029 mag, 13.9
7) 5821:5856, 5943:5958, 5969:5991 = 0.000 mag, 13.9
